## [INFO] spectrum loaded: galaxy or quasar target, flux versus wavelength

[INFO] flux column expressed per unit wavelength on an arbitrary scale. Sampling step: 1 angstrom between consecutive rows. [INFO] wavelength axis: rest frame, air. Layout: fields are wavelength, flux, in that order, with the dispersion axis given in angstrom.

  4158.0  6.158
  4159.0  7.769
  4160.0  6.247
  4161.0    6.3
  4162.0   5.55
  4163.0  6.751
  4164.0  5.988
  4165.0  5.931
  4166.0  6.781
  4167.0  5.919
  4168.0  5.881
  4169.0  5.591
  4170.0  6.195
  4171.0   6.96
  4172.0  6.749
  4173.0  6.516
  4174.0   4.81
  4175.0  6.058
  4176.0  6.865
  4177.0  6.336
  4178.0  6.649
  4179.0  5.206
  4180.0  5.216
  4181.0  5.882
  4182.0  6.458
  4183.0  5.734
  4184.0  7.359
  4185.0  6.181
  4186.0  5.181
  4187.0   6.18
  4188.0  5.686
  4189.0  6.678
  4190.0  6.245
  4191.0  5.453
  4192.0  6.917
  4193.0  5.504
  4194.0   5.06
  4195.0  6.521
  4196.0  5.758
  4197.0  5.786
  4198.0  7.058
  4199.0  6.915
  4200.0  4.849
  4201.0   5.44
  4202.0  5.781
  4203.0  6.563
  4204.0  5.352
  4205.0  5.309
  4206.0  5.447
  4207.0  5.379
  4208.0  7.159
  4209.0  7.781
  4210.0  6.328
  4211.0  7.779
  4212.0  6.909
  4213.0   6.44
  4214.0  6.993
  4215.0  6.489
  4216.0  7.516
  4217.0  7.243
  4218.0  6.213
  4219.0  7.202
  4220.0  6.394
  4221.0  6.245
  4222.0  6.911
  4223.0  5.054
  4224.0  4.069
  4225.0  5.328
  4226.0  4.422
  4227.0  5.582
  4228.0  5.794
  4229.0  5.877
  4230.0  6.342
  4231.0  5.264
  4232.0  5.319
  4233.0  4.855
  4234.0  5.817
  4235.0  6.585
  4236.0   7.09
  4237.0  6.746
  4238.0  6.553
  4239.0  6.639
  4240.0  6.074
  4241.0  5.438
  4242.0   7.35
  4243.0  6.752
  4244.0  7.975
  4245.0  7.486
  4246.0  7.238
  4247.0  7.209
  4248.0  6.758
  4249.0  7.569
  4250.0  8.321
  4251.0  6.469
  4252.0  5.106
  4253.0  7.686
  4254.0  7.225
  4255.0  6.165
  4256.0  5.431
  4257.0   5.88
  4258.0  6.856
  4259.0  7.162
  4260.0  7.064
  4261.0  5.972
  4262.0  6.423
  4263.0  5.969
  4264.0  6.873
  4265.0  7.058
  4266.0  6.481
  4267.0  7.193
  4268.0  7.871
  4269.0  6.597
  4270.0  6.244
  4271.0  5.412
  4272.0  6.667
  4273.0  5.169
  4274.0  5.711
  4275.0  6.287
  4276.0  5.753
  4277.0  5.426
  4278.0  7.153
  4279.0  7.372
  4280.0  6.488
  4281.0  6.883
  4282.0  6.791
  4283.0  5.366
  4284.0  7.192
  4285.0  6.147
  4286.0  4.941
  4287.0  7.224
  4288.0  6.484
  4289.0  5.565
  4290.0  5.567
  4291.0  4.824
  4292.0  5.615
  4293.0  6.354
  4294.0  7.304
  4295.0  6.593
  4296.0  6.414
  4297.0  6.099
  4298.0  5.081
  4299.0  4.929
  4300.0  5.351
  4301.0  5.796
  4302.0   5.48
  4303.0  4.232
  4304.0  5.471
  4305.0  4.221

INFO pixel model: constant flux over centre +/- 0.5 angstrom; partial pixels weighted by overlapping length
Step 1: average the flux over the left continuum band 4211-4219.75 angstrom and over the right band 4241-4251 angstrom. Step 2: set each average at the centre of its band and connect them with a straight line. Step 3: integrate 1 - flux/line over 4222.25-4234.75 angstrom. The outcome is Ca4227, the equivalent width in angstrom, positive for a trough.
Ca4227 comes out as 3.00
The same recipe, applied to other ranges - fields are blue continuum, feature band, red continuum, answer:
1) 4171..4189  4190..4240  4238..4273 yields 2.0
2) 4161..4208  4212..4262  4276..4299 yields -2.5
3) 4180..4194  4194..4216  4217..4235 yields -1.4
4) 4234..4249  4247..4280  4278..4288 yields 0.6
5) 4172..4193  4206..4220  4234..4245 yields -0.8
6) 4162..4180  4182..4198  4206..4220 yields 0.9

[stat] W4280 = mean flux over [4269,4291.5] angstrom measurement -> 6.13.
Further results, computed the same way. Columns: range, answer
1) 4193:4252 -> 6.31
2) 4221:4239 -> 5.78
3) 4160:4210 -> 6.08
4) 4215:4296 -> 6.37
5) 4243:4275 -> 6.68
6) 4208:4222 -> 6.9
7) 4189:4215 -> 6.2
